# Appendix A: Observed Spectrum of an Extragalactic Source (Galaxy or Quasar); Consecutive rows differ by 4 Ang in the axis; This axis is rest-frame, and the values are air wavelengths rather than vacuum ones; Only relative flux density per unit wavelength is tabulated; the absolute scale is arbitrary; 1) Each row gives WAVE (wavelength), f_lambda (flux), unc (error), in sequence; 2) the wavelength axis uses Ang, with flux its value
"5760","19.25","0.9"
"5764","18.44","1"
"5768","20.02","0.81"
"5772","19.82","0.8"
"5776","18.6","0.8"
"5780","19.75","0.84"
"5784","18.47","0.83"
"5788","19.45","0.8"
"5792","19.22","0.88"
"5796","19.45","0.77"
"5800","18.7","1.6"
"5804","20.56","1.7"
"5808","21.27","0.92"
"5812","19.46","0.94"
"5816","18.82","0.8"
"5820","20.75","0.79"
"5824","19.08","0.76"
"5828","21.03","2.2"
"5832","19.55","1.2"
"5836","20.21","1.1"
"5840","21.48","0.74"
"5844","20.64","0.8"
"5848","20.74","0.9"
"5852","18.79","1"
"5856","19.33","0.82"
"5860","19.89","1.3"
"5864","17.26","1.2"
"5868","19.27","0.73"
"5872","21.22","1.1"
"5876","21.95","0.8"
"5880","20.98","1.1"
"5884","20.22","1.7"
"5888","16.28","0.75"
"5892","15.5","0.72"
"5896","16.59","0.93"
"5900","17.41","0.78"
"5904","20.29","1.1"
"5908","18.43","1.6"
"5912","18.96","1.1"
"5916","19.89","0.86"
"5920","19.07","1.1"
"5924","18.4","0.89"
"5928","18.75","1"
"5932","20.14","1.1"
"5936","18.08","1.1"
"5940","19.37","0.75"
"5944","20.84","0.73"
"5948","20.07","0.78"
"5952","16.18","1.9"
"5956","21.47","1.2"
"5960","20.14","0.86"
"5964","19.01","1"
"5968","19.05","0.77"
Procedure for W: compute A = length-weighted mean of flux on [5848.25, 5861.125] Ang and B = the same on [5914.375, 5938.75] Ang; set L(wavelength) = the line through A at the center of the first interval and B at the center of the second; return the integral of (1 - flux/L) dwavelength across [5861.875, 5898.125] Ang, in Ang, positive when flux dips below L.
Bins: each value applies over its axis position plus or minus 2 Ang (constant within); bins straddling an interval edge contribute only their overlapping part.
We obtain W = 1.0 Ang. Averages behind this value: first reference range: 19.5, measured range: 18.8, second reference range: 19.1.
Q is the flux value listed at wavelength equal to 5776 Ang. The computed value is 18.6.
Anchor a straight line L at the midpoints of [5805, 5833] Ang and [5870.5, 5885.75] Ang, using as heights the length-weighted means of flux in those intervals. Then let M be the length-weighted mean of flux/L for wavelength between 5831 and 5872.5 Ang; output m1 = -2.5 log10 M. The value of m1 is 0.04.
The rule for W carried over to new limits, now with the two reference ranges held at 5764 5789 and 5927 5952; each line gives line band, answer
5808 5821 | -0.4 Ang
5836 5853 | -1.1 Ang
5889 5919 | 1.8 Ang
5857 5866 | 0.3 Ang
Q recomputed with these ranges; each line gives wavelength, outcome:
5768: 20.02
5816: 18.82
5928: 18.75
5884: 20.22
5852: 18.79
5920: 19.07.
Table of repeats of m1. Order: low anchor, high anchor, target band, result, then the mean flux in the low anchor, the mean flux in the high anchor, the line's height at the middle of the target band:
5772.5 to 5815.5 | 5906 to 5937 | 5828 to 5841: -0.06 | 19.5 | 19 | 19.3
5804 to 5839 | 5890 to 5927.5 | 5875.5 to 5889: -0.06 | 20.1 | 18.3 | 18.8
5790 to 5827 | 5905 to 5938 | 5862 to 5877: -0.03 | 19.7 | 19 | 19.3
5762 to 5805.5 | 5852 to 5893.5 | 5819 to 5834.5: -0.04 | 19.3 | 19.2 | 19.3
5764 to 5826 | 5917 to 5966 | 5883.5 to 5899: 0.15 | 19.5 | 19.3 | 19.4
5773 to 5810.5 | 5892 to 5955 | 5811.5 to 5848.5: -0.05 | 19.5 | 18.8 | 19.3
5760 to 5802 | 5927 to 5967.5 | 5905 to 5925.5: 0.02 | 19.2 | 19.4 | 19.4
